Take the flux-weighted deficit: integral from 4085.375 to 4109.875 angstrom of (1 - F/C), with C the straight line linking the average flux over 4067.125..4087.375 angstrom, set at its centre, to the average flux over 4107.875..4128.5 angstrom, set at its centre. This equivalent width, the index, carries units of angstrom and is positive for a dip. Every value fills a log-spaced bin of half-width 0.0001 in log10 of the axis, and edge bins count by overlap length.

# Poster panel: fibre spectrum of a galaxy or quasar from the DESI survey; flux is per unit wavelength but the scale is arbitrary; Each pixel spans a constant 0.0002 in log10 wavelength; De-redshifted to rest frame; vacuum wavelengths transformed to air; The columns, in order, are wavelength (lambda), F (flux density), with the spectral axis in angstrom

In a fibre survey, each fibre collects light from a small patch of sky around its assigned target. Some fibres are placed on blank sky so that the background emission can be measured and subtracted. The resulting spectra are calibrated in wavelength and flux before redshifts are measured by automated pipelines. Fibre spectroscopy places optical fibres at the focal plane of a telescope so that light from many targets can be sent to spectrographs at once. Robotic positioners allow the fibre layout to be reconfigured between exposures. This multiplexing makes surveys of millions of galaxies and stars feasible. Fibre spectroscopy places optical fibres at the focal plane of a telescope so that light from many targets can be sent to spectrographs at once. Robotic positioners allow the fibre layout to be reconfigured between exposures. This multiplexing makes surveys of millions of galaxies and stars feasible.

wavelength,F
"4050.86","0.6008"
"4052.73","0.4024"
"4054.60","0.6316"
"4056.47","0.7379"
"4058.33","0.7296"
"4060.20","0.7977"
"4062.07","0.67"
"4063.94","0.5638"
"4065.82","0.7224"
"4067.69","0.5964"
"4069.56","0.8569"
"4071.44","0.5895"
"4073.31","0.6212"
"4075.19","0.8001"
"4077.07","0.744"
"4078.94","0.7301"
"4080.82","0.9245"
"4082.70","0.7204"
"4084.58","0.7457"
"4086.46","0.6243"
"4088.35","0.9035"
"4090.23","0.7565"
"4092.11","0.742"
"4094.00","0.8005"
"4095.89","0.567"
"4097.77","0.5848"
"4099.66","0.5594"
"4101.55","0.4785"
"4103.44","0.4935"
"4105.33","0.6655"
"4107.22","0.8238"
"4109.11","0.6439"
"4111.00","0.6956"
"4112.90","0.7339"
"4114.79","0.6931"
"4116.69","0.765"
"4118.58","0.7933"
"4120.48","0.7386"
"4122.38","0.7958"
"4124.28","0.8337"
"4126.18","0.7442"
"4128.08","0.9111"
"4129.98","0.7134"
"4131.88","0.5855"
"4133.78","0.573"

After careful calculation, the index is 2.5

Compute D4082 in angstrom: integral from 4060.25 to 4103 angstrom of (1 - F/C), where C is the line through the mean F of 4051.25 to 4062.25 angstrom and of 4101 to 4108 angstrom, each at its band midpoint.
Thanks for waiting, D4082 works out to -3.9 angstrom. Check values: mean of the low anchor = 0.658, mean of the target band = 0.695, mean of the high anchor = 0.618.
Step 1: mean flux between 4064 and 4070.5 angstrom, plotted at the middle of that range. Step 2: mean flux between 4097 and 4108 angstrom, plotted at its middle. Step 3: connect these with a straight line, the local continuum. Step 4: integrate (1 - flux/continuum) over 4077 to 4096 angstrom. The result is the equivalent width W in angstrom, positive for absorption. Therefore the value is -3.34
